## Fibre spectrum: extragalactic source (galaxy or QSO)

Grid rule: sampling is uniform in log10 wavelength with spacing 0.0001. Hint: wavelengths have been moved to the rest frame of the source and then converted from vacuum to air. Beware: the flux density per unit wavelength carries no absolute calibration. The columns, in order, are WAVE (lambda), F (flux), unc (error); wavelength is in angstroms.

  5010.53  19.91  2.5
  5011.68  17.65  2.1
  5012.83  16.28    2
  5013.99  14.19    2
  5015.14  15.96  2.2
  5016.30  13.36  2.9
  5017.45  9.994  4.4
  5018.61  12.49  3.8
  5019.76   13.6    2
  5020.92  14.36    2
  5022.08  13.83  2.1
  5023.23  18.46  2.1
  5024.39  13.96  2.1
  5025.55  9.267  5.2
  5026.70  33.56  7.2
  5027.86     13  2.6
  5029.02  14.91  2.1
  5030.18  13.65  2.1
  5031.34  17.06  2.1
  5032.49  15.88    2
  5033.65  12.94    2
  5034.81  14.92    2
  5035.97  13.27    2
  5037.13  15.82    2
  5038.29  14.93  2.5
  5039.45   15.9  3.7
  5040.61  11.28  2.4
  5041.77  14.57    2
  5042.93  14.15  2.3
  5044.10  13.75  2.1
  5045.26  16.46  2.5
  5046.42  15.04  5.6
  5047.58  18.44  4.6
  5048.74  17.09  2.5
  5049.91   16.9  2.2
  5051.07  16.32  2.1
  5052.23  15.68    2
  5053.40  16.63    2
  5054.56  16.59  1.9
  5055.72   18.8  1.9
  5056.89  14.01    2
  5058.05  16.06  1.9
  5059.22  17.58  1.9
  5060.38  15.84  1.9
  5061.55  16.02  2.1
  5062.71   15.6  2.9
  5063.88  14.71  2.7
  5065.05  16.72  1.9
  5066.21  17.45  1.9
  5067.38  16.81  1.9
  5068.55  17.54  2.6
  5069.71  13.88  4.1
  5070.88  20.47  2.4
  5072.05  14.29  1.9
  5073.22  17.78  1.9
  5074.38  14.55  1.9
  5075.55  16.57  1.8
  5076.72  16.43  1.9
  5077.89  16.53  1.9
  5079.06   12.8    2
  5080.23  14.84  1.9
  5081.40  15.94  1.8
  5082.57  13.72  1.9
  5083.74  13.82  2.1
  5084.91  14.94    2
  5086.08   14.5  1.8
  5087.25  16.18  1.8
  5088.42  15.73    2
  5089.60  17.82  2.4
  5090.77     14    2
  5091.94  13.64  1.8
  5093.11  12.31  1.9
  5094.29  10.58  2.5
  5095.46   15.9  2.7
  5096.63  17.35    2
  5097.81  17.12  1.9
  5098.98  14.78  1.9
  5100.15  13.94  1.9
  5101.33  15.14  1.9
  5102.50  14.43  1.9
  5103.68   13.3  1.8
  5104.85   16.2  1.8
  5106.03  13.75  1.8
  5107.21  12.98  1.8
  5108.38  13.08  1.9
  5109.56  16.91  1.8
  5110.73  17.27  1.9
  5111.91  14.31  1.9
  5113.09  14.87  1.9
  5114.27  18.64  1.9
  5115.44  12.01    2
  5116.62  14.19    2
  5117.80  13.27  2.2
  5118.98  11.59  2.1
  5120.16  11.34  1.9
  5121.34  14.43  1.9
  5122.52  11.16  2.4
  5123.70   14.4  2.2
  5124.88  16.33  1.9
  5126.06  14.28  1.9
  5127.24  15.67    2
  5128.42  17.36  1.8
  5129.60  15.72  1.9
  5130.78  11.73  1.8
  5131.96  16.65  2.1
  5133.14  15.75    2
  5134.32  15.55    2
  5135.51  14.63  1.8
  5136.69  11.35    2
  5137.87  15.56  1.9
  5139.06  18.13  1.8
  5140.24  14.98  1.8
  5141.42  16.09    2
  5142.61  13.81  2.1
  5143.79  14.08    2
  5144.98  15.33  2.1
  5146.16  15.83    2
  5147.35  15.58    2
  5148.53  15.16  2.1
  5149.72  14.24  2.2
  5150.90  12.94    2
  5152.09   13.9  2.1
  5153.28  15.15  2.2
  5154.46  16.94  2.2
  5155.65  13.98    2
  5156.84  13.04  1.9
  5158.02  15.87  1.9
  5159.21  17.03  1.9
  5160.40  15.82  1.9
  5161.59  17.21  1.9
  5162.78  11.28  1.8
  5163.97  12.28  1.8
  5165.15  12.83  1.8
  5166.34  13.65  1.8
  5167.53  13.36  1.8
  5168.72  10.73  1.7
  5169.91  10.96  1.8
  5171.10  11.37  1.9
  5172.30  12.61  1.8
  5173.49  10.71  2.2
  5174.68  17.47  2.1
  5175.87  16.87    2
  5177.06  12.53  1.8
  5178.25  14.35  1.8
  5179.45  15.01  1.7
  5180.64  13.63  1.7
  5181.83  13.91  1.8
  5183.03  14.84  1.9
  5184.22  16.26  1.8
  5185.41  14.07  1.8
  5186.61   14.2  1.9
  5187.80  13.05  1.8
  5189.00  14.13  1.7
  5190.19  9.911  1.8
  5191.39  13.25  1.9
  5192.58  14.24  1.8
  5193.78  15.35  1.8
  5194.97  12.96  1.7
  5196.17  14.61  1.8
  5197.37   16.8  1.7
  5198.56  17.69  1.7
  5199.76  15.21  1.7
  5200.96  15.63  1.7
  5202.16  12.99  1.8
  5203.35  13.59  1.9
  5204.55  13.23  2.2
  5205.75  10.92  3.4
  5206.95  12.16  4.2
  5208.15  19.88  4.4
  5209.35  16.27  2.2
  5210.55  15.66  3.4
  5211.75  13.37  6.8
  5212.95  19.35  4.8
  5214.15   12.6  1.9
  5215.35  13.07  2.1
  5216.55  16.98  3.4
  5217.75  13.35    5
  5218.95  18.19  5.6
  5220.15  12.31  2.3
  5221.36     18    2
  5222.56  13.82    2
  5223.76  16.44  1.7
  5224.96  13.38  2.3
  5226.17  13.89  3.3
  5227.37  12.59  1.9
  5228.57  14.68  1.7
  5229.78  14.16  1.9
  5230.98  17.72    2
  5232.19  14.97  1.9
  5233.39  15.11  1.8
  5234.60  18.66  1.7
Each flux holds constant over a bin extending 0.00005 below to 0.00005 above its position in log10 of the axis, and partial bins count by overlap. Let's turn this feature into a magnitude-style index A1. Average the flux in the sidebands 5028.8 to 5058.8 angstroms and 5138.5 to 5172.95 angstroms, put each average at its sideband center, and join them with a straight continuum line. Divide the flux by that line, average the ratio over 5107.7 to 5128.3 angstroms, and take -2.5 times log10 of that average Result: 0.02 mag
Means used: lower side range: 15.4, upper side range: 14.3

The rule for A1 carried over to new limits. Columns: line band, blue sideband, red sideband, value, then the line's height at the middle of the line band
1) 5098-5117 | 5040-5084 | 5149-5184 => 0.02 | 15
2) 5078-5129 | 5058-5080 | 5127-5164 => 0.07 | 15.6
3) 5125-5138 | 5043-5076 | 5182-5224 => 0.04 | 15.5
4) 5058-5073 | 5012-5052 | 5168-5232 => -0.10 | 15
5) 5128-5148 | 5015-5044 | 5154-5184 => -0.08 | 14.1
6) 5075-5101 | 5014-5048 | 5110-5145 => -0.01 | 14.8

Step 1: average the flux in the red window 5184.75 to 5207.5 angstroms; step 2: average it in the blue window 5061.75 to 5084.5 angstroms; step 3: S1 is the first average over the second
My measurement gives 0.88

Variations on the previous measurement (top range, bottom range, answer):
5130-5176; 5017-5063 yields 0.93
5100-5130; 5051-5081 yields 0.90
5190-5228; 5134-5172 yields 1.03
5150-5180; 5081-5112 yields 0.94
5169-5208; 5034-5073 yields 0.88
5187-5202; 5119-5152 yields 0.98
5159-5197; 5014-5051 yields 0.91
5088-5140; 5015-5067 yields 0.95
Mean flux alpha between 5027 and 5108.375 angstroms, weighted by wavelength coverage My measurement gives 15.4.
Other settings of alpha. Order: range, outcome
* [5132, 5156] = 15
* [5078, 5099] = 14.8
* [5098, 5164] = 14.7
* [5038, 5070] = 15.9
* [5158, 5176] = 13.6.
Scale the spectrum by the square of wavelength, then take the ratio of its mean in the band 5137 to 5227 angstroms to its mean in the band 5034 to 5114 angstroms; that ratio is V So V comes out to 0.98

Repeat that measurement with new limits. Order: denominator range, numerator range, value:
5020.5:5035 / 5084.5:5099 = 0.97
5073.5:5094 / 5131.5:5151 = 1.03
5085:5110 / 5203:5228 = 1.05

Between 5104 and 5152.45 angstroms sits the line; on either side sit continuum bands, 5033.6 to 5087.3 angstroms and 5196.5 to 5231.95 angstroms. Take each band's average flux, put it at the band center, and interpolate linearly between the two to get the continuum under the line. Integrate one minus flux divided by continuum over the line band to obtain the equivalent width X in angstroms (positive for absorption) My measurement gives 2.2 angstroms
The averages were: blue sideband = 15.7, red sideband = 15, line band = 14.7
